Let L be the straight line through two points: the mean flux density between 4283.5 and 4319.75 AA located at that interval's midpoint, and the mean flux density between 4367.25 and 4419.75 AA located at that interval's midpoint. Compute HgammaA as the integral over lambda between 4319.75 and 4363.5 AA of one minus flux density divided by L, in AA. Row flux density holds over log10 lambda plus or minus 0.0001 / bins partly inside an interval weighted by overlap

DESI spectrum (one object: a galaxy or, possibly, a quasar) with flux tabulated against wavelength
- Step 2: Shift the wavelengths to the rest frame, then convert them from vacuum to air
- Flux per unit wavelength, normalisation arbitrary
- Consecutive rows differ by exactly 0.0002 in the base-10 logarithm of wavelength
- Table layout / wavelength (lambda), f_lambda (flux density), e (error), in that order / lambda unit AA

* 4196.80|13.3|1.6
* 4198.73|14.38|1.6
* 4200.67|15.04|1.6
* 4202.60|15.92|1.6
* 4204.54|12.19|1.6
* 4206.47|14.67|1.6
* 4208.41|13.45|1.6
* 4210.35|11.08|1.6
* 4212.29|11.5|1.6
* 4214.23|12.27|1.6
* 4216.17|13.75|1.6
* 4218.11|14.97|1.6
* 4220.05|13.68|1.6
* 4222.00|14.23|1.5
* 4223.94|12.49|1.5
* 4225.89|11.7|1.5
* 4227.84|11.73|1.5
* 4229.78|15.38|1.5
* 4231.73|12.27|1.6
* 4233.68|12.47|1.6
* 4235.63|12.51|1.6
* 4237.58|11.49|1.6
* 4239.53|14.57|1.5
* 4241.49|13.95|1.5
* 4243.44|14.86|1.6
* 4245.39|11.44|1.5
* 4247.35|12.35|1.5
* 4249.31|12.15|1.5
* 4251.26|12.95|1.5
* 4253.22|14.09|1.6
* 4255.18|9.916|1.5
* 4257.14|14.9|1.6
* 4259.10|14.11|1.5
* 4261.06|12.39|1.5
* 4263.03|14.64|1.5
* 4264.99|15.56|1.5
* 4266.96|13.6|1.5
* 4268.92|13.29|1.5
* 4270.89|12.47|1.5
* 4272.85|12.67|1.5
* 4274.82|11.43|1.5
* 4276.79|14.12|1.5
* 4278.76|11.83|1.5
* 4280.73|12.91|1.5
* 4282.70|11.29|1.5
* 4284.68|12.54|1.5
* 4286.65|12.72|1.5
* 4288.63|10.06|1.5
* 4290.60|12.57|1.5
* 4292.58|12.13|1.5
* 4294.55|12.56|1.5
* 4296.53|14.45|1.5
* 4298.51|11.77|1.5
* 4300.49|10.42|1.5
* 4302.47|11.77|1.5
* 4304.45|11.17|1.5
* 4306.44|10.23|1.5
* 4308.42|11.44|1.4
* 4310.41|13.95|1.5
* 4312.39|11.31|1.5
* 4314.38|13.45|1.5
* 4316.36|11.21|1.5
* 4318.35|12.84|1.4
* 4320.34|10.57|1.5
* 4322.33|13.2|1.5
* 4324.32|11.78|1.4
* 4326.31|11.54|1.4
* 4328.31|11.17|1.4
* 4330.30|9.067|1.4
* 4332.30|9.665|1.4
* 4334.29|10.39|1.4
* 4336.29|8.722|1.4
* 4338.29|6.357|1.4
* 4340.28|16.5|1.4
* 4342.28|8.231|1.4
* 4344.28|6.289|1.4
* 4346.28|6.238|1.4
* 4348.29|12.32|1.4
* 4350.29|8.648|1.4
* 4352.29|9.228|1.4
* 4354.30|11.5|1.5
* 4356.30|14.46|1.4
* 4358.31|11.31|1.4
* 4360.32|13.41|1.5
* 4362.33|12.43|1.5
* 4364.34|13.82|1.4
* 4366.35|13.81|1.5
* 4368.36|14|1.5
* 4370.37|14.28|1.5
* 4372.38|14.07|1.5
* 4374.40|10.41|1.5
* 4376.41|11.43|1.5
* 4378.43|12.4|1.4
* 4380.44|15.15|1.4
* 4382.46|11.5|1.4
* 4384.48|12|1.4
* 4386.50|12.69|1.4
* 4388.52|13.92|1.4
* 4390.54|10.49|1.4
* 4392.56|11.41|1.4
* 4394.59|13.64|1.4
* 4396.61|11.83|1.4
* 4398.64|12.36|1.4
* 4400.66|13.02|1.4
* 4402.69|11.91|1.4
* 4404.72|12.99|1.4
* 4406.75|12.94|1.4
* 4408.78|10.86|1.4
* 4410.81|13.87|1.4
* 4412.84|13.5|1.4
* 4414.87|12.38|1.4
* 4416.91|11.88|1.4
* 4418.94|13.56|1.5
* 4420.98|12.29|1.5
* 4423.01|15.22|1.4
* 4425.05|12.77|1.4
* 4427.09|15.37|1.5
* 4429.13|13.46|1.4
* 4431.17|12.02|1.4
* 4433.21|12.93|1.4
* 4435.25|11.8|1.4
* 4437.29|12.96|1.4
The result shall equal 5.98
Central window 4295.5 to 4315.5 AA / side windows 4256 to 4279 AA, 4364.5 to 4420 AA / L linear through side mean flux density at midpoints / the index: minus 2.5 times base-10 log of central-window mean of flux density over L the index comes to 0.11 mag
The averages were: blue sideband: 13.4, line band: 12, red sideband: 12.7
